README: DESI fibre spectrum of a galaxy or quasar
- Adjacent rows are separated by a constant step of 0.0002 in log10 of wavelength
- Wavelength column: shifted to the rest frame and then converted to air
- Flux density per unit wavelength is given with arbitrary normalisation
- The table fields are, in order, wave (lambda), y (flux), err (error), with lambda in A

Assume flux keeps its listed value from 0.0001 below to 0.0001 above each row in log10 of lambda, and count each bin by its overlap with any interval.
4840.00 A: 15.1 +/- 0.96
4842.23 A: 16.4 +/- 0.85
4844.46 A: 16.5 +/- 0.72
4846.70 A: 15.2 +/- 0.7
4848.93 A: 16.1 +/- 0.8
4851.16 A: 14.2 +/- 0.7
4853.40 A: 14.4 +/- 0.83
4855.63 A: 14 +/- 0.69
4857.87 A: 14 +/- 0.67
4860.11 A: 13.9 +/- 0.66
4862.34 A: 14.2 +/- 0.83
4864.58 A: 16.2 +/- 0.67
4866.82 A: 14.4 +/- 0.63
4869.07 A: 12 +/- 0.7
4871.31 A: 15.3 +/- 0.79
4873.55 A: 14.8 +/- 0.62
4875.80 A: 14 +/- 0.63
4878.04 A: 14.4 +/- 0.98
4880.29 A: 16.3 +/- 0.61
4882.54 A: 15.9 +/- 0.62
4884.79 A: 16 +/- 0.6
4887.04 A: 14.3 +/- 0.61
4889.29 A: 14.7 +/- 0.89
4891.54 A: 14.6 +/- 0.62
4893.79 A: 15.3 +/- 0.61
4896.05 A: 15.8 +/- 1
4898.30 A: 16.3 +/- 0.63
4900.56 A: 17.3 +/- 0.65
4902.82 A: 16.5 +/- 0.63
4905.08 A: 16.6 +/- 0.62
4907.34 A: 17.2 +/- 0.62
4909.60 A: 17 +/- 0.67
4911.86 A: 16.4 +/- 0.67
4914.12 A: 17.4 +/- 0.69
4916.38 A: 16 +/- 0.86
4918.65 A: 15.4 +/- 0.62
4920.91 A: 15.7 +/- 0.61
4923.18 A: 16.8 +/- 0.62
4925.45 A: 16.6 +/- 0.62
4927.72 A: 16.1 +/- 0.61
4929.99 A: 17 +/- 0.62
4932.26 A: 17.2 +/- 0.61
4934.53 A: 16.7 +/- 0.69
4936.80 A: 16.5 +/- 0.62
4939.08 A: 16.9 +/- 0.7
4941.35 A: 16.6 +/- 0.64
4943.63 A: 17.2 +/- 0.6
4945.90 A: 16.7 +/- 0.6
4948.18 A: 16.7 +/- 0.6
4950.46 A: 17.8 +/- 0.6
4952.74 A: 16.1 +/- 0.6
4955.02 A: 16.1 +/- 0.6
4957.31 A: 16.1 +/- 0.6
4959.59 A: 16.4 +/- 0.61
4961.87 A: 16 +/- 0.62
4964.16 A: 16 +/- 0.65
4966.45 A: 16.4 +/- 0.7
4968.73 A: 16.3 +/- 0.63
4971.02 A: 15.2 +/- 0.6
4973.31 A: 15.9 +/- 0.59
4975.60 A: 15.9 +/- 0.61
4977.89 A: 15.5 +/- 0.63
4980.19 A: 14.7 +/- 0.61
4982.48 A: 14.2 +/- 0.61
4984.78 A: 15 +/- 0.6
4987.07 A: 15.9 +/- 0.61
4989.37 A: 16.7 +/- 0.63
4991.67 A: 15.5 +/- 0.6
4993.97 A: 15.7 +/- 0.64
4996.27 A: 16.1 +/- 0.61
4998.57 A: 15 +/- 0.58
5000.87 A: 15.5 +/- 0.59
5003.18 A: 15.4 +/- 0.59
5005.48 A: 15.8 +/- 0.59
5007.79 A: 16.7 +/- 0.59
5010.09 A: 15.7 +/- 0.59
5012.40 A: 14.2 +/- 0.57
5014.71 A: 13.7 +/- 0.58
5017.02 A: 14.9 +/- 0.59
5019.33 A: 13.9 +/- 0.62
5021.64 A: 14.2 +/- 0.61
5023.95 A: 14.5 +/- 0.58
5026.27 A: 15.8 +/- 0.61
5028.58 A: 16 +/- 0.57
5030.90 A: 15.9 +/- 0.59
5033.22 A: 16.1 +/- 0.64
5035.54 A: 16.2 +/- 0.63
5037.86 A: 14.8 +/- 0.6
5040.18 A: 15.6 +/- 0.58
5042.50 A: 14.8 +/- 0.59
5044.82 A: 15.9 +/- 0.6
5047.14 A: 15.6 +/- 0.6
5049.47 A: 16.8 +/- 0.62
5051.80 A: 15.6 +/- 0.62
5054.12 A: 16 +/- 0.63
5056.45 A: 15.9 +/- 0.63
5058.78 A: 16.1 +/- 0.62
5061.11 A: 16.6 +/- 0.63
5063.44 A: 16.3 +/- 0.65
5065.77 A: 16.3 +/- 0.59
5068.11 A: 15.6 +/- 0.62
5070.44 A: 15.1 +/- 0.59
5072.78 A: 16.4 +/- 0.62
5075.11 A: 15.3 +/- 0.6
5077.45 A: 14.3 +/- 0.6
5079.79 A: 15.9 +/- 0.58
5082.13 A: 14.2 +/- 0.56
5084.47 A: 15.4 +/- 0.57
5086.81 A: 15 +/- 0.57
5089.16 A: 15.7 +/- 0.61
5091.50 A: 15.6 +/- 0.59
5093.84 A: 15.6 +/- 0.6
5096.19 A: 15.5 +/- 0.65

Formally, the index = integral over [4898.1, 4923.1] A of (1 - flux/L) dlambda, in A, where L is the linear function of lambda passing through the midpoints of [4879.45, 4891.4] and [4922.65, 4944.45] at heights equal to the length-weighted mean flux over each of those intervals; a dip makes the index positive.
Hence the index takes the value -0.73 A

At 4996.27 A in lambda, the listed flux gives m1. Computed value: 16.1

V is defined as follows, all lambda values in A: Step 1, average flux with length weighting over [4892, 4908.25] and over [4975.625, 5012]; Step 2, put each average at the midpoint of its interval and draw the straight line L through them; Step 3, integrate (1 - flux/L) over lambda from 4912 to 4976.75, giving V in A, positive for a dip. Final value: -1.8 A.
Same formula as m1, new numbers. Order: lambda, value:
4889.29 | 14.7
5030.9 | 15.9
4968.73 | 16.3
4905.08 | 16.6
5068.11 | 15.6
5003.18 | 15.4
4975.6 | 15.9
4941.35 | 16.6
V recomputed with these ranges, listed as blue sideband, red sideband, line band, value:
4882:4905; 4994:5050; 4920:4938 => -1.12 A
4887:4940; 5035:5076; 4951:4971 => -0.03 A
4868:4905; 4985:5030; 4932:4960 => -2.55 A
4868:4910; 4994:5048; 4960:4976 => -0.62 A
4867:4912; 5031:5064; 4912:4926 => -0.67 A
